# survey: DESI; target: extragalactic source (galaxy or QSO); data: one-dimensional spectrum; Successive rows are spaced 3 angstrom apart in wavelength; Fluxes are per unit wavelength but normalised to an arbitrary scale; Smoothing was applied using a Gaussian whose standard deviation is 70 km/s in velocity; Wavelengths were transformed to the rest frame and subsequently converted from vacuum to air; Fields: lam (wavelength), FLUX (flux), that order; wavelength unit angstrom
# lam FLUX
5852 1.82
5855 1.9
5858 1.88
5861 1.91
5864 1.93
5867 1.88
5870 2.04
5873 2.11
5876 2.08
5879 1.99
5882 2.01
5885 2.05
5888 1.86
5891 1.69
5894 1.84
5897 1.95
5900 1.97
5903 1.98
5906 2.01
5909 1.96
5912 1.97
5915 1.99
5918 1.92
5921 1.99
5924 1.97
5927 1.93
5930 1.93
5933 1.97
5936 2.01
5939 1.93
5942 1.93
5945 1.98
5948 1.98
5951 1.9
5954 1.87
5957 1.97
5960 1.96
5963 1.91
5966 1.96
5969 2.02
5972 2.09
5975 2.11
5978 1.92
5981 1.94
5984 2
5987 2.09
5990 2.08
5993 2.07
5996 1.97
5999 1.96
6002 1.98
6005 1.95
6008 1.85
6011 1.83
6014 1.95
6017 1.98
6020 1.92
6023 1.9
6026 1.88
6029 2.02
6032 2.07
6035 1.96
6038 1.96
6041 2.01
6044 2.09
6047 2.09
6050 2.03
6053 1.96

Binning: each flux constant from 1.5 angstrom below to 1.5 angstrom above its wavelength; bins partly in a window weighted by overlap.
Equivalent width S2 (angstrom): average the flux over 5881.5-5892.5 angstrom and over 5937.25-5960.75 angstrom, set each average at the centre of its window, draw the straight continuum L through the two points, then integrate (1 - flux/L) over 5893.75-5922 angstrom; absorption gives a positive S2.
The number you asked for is -0.8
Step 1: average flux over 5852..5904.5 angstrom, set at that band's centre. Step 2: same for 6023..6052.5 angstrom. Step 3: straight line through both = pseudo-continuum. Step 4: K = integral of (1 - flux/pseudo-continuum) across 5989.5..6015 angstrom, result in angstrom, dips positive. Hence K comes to 0.4 angstrom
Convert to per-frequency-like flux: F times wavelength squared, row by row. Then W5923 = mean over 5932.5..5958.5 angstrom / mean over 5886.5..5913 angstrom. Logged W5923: 1.03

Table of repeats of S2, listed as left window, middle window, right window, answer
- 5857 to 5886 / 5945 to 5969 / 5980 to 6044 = 0.43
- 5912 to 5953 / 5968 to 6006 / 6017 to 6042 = -1.04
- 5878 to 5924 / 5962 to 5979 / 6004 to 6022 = -0.72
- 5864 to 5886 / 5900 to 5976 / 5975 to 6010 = 1.18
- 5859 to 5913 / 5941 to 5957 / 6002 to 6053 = 0.21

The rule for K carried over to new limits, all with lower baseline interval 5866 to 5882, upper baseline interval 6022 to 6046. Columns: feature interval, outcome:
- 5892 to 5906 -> 0.6 angstrom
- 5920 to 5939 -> 0.5 angstrom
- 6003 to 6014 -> 0.6 angstrom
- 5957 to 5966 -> 0.3 angstrom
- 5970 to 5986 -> -0.1 angstrom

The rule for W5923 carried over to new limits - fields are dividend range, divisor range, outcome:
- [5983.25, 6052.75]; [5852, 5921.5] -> 1.06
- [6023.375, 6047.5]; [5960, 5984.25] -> 1.03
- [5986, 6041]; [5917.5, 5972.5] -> 1.03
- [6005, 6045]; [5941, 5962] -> 1.03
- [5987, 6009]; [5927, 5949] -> 1.04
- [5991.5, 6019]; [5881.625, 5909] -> 1.05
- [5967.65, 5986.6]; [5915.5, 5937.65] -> 1.05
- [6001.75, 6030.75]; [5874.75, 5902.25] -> 1.04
